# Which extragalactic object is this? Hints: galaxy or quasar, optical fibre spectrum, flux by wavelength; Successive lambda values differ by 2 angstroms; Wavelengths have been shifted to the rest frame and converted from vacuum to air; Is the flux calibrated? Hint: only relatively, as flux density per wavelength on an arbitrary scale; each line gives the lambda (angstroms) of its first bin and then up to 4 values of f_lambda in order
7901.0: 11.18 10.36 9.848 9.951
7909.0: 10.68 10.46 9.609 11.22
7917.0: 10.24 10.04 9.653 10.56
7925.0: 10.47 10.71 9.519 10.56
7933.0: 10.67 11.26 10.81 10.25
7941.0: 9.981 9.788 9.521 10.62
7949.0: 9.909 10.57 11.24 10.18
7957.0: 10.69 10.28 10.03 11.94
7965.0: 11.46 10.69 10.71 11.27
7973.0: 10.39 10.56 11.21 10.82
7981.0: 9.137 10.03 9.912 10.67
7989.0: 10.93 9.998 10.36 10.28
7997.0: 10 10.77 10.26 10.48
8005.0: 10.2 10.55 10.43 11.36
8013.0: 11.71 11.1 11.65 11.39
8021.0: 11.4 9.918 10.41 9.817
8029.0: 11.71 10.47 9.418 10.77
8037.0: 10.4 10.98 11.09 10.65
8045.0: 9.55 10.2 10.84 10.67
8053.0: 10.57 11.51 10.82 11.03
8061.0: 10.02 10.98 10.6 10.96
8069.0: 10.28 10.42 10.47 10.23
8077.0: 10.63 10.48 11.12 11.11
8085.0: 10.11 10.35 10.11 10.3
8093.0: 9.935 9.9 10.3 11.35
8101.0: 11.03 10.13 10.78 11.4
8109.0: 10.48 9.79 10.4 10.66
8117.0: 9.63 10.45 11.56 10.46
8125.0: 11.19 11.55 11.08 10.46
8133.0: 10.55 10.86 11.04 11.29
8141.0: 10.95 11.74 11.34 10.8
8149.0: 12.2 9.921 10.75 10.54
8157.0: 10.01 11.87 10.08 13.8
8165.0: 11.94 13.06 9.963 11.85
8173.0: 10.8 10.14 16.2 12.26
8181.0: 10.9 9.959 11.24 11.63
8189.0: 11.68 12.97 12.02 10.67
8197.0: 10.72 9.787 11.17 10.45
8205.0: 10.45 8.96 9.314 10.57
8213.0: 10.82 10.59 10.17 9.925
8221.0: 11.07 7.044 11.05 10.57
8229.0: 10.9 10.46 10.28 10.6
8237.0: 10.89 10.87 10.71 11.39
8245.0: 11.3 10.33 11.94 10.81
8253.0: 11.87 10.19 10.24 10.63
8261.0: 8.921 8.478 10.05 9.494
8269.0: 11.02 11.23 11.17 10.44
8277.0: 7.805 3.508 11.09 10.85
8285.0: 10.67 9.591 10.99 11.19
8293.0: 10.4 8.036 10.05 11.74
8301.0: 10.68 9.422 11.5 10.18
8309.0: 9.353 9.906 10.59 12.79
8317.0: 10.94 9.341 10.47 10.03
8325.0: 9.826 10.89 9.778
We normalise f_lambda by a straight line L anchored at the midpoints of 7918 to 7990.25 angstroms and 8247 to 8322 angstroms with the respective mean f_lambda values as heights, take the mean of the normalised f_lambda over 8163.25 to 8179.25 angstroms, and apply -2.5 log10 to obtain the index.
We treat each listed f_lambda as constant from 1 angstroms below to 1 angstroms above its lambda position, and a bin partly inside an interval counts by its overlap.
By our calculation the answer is -0.175 mag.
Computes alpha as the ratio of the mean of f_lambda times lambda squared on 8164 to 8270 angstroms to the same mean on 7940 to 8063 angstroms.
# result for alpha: 1.07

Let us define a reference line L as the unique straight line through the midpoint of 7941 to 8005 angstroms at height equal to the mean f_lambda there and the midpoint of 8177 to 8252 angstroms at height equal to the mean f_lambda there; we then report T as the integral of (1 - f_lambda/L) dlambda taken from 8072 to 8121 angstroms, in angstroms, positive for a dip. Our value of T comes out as 0.7 angstroms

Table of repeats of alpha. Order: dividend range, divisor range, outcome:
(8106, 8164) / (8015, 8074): 1.05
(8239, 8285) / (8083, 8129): 1.00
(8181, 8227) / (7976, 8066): 1.04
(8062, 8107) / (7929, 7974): 1.03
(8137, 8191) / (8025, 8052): 1.12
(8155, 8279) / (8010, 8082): 1.04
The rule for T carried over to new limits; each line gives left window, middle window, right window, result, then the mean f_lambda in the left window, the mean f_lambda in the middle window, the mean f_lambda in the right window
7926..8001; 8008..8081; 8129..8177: 0.7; 10.5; 10.7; 11.2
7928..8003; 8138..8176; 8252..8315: -3.6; 10.5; 11.2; 10.1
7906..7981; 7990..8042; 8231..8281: -1.2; 10.5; 10.7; 10.2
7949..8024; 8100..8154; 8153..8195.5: 2.5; 10.7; 10.8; 11.6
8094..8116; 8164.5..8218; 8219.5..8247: -2.9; 10.6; 11.1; 10.5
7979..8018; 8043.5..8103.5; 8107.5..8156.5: 0.9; 10.5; 10.5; 10.8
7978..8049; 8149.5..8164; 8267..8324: -1.0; 10.5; 11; 10.2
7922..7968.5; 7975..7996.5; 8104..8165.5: 0.5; 10.5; 10.3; 10.9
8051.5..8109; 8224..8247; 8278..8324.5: -1.2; 10.6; 10.8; 10.1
